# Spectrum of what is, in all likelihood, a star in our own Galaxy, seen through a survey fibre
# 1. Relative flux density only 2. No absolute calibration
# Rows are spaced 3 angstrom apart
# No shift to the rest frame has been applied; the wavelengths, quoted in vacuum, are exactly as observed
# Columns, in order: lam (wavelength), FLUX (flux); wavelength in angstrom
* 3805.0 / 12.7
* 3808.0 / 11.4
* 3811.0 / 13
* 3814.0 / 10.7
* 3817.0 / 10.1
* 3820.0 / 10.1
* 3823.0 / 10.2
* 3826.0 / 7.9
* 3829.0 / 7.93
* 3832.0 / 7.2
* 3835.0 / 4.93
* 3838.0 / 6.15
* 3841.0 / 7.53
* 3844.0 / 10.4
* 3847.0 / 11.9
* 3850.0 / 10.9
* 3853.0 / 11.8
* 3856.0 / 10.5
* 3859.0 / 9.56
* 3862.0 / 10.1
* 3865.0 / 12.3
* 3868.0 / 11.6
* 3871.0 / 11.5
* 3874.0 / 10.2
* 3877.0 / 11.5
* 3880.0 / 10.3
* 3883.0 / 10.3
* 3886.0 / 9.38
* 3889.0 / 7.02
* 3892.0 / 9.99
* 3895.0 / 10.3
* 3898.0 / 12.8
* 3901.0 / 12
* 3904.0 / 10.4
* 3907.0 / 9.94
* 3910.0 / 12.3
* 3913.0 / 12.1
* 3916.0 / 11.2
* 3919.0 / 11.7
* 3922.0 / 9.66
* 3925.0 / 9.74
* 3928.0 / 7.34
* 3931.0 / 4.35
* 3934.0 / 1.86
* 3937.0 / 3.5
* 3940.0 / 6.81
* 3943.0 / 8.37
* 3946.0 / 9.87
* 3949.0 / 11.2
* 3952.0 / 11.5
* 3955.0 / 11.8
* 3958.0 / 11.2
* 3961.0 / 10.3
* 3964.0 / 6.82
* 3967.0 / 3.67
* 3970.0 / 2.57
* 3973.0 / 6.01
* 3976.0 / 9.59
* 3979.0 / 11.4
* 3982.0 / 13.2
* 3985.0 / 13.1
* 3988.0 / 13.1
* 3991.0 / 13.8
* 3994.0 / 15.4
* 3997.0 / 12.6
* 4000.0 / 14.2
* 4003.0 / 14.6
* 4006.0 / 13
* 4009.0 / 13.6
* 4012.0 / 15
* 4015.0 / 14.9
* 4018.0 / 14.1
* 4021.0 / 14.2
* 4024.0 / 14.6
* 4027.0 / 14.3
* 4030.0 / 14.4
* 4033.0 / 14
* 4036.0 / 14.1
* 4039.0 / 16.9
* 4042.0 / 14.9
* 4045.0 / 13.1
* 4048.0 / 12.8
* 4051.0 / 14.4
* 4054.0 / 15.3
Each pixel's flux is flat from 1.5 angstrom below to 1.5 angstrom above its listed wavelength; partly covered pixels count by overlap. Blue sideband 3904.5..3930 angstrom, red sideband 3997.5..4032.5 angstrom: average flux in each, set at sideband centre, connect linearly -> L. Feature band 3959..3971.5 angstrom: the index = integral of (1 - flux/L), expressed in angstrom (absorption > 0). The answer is 6.3 angstrom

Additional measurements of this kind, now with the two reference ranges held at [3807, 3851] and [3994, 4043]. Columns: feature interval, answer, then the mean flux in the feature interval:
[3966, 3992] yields 7.3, 9.64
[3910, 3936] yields 6.9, 8.62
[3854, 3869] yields -0.9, 10.8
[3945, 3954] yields 1.1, 11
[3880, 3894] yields 2.0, 9.33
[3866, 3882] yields -0.8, 11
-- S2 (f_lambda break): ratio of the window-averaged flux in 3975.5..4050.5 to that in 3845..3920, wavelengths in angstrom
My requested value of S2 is 1.3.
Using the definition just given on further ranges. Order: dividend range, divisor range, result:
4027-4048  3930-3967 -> 1.80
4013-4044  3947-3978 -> 1.71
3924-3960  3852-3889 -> 0.77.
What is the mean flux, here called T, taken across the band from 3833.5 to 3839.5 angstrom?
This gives 5.54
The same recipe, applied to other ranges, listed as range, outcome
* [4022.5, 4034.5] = 14.3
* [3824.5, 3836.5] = 6.99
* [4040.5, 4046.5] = 14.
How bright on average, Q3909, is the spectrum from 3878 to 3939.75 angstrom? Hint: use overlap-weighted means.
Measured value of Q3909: 9.28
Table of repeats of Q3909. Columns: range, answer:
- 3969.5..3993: 10.8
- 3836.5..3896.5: 10.2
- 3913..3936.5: 8.05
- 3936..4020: 11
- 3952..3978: 8.03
